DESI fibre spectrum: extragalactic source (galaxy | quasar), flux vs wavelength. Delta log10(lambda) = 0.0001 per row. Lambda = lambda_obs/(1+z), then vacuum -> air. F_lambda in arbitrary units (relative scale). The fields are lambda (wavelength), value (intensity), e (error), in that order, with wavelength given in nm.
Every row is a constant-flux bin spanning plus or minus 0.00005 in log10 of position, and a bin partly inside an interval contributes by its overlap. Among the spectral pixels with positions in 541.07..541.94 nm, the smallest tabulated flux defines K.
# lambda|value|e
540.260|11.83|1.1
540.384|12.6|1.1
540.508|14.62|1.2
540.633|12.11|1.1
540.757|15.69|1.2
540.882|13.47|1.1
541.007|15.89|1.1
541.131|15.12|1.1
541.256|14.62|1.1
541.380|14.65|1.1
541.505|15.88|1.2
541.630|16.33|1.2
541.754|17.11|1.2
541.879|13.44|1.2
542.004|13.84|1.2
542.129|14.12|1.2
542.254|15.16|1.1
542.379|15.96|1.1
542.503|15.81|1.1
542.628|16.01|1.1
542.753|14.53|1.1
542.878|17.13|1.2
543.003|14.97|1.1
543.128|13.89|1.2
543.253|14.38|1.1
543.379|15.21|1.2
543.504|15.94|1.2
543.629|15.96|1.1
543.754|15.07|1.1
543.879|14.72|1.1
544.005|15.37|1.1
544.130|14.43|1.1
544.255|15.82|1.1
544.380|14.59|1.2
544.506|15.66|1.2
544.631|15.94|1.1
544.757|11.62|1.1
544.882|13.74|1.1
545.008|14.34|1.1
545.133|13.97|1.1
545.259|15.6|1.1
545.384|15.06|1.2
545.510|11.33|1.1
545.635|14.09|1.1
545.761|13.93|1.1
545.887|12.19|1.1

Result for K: 13.44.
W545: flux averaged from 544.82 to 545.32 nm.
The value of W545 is 14.4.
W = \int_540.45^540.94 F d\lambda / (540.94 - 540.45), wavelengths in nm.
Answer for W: 14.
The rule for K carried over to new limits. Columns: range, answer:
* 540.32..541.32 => 12.11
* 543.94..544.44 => 14.43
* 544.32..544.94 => 11.62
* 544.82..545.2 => 13.74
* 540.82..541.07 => 13.47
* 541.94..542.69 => 13.84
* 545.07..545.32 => 13.97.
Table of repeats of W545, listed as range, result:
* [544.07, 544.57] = 15.1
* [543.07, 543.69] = 15.1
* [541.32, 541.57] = 15.2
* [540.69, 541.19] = 15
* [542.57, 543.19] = 15.3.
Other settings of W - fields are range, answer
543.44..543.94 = 15.4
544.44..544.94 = 14.2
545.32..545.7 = 13.5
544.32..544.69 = 15.4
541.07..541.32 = 14.9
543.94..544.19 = 14.9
